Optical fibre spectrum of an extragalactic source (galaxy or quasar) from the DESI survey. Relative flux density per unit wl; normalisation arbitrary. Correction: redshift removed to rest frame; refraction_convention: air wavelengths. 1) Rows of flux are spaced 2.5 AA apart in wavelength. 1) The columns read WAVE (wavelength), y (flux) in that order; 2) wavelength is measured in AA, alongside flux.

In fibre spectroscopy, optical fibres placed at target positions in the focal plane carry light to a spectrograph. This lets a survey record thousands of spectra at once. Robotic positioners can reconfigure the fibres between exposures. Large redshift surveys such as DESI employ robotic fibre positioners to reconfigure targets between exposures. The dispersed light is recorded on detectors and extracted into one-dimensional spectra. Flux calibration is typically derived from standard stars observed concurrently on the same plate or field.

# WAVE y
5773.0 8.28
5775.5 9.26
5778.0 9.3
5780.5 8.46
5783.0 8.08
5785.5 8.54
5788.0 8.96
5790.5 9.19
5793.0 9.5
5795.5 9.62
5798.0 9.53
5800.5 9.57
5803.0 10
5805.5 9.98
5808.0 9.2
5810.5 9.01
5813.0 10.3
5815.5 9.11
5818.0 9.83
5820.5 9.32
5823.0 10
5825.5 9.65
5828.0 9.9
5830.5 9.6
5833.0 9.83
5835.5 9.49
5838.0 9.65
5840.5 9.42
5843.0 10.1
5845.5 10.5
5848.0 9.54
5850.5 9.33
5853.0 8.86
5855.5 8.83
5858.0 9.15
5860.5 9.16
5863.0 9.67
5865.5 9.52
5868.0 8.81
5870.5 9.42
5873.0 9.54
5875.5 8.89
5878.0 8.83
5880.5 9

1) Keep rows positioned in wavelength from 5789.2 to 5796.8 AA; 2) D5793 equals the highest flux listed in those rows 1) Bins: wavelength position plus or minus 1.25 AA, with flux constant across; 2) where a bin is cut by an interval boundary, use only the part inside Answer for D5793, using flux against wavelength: 9.62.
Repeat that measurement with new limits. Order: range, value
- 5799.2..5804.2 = 10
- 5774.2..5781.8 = 9.3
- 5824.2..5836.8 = 9.9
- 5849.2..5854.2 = 9.33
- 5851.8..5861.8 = 9.16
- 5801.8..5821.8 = 10.3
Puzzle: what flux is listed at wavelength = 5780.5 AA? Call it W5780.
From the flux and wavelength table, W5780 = 8.46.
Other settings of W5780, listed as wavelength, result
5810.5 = 9.01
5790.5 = 9.19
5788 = 8.96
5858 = 9.15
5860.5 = 9.16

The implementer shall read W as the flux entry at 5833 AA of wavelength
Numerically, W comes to 9.83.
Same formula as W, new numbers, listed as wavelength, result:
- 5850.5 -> 9.33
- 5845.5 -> 10.5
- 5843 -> 10.1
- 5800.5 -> 9.57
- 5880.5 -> 9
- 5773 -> 8.28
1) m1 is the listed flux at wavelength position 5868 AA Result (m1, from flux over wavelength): 8.81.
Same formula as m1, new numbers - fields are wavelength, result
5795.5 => 9.62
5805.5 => 9.98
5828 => 9.9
